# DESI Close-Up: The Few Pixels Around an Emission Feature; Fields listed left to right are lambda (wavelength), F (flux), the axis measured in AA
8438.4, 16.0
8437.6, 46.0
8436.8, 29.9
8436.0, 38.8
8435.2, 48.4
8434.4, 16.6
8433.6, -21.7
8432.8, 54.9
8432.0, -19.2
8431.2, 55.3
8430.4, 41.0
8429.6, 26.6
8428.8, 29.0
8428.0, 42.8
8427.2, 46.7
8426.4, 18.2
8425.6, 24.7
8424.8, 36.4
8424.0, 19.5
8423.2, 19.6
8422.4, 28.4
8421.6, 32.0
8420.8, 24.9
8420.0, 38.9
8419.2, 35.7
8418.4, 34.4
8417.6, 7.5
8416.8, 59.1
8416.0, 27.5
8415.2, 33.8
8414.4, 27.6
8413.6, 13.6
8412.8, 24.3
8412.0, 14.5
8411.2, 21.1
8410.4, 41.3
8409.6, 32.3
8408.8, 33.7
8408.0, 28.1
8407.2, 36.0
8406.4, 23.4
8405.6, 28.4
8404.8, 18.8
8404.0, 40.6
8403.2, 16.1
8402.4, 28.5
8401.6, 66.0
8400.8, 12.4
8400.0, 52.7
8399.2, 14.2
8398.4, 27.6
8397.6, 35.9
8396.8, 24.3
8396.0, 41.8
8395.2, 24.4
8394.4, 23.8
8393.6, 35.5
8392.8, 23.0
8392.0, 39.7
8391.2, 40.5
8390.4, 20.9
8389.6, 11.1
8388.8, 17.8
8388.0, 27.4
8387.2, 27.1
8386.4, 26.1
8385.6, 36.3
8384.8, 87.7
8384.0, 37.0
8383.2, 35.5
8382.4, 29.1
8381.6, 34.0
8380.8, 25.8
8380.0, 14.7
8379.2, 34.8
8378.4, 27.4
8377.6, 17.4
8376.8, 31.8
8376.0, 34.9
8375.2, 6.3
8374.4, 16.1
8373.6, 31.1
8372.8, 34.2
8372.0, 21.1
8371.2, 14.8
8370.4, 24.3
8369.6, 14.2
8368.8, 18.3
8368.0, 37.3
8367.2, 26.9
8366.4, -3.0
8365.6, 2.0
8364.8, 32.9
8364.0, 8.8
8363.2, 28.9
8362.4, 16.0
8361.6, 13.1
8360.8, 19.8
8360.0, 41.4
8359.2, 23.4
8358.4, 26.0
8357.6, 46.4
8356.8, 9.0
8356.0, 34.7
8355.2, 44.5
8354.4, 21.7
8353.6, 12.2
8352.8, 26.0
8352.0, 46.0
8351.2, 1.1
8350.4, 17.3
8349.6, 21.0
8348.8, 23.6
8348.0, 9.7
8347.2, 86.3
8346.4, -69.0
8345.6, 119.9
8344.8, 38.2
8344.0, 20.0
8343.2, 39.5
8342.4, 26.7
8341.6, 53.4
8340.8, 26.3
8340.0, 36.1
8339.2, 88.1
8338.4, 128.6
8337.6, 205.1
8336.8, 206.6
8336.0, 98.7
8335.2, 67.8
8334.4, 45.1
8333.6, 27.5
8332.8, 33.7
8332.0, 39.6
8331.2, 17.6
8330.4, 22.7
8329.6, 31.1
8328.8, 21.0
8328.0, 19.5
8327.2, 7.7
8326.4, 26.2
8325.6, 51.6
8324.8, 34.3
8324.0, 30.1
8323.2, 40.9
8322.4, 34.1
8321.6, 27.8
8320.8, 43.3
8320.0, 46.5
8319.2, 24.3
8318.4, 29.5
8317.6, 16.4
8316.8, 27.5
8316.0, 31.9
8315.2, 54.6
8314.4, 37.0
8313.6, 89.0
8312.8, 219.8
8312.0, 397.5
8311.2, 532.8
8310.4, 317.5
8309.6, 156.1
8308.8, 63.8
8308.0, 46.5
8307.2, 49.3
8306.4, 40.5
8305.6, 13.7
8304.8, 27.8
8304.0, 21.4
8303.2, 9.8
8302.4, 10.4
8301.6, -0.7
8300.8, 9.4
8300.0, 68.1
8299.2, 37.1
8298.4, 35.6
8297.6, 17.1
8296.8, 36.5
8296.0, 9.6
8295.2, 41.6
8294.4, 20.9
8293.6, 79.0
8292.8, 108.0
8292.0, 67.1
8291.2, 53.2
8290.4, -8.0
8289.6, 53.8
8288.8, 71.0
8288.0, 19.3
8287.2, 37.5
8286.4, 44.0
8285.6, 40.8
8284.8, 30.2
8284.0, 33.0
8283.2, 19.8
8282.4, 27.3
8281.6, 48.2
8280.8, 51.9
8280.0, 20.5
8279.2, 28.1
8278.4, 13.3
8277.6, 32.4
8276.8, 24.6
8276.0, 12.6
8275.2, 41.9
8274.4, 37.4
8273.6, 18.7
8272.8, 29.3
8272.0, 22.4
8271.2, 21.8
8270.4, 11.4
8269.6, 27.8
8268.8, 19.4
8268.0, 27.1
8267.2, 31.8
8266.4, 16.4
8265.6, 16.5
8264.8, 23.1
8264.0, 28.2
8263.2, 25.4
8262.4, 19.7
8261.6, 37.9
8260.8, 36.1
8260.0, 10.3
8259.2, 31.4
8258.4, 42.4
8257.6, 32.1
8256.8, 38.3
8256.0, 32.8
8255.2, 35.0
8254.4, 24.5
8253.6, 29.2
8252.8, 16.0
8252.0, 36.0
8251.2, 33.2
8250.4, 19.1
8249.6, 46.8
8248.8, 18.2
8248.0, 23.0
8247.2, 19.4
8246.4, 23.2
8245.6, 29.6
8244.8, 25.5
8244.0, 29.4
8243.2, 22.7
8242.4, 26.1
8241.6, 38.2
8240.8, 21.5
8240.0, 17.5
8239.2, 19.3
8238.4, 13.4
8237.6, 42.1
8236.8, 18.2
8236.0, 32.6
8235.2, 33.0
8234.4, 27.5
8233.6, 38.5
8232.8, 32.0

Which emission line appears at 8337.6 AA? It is [N II]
